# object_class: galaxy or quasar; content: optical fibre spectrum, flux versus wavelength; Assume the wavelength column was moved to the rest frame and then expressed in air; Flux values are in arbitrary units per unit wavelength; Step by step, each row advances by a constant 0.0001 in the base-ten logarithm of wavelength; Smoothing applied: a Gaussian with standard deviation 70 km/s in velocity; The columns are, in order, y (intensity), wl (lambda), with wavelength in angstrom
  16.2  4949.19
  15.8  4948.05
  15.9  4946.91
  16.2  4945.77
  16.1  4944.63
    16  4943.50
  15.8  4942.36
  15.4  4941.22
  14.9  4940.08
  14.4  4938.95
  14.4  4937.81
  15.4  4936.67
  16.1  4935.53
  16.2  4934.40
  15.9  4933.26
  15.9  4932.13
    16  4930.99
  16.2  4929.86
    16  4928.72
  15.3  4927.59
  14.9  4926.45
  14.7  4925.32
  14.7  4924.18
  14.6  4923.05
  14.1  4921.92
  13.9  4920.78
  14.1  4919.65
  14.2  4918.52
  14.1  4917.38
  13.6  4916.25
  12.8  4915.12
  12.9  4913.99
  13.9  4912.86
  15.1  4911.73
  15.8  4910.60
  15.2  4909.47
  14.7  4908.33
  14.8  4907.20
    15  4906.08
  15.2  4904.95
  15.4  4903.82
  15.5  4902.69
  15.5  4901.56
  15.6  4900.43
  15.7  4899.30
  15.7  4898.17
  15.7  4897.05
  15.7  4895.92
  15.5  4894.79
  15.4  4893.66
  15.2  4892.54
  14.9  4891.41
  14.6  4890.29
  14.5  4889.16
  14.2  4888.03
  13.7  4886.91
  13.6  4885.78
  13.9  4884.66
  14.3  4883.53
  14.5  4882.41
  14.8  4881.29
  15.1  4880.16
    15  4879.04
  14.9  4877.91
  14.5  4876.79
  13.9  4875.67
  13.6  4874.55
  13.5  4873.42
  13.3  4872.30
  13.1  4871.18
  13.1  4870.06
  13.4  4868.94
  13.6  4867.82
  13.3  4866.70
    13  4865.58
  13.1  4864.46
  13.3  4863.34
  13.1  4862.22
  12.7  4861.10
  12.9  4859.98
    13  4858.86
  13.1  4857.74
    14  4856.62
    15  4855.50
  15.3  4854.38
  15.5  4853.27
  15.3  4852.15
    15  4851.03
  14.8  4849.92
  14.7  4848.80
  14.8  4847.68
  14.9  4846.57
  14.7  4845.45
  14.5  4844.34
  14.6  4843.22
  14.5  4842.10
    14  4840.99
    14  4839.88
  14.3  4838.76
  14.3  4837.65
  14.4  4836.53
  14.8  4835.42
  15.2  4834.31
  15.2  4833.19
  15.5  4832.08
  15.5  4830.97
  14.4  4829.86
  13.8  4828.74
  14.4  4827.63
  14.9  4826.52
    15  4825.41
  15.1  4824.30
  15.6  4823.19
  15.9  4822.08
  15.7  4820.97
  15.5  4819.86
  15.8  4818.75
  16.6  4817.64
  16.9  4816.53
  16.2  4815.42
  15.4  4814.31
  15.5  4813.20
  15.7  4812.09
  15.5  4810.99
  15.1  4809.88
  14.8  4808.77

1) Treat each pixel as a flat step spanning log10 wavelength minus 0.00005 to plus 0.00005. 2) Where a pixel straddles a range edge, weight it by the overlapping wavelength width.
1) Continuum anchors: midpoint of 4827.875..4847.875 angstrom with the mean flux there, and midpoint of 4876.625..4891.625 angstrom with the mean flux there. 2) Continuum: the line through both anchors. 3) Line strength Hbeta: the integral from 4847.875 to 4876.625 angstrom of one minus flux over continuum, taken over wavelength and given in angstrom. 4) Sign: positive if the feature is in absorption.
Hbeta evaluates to 1.4 angstrom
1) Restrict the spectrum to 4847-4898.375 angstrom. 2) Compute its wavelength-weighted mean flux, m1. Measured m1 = 14.2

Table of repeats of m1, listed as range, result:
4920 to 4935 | 15.3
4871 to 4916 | 14.7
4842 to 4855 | 14.9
